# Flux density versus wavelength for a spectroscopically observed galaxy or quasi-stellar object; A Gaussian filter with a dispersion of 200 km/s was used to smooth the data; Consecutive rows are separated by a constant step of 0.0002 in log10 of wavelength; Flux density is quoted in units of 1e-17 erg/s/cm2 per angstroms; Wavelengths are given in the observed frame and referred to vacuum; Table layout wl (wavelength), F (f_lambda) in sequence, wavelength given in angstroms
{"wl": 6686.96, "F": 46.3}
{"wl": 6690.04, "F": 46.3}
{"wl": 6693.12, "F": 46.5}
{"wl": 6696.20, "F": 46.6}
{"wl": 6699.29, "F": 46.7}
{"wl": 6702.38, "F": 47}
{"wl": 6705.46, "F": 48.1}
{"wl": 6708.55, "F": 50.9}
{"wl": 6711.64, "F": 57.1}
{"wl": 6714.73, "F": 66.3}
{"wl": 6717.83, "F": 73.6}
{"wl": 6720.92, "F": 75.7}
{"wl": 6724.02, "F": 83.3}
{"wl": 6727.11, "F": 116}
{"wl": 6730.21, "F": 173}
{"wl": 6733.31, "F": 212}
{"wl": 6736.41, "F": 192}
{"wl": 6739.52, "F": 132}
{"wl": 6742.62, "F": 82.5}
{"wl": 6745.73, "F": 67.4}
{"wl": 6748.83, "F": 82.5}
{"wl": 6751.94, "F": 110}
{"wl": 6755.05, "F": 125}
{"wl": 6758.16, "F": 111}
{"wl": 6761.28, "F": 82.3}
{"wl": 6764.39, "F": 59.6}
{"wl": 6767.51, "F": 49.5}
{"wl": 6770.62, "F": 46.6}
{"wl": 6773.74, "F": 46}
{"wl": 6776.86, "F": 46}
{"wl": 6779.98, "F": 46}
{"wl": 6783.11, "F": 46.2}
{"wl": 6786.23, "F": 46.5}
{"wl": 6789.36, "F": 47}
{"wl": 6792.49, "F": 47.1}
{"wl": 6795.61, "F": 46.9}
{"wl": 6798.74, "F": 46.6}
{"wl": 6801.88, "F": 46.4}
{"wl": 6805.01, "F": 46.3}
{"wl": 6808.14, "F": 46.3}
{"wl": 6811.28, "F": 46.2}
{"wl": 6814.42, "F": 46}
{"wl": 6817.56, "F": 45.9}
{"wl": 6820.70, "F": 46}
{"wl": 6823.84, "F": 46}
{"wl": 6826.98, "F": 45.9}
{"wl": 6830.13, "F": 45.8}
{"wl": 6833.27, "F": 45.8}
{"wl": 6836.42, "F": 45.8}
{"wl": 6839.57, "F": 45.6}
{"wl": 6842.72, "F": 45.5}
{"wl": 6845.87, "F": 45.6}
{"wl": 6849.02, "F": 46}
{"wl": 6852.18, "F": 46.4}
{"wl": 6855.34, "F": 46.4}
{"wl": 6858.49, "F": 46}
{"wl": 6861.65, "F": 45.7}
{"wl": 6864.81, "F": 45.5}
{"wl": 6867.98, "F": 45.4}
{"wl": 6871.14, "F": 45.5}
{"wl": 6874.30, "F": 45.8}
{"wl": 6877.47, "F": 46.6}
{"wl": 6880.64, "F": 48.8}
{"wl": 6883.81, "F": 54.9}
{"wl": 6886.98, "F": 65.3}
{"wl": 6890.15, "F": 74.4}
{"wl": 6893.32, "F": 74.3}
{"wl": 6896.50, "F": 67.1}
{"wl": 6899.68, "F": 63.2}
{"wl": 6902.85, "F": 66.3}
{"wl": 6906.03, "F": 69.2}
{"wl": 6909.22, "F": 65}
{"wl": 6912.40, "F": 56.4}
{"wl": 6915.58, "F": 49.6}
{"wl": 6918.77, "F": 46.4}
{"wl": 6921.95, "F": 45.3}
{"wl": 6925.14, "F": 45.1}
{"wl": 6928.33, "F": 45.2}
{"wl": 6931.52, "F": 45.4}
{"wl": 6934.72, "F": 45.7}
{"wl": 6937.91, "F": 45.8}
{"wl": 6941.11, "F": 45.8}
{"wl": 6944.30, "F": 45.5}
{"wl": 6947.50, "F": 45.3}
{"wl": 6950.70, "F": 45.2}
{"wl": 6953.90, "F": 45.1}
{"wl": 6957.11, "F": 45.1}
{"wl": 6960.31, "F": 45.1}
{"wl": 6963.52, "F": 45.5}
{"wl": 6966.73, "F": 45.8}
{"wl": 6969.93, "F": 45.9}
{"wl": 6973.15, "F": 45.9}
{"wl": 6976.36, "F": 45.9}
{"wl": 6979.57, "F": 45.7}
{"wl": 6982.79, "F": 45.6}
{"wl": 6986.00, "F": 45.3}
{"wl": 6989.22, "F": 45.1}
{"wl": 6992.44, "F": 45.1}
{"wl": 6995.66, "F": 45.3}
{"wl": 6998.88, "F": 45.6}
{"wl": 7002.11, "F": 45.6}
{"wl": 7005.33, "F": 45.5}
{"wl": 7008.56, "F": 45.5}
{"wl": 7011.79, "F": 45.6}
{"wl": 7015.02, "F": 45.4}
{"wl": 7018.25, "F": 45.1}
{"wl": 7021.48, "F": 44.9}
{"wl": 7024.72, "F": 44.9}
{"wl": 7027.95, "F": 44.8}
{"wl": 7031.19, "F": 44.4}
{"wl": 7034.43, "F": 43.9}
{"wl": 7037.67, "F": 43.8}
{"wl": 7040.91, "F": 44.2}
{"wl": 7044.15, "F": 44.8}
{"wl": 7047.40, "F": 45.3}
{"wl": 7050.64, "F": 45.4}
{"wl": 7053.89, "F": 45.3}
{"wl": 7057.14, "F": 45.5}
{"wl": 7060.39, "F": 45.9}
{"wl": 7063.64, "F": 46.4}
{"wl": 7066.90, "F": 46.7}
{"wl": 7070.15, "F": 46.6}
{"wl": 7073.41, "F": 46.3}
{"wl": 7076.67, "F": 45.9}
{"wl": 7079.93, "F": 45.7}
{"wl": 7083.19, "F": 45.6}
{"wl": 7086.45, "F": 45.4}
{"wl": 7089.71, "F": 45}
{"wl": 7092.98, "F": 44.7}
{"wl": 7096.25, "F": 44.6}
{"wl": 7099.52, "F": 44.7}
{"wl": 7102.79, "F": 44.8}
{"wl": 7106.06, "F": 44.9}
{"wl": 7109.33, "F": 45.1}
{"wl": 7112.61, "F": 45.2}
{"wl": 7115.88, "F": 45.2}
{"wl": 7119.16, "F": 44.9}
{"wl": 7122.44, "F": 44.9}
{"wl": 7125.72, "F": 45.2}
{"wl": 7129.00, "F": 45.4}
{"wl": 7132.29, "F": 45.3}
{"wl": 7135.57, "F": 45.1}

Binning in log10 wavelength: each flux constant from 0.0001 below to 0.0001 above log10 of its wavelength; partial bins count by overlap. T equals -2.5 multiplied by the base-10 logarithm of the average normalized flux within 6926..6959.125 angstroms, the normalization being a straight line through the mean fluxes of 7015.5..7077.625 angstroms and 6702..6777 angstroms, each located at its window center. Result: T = 0.32 mag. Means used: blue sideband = 90.9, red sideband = 45.3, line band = 45.4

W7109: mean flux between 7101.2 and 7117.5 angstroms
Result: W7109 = 45.1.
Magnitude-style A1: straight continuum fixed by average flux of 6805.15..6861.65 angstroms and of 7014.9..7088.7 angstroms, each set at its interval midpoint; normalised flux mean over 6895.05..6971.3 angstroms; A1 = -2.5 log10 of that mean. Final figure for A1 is -0.11 mag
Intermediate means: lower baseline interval 46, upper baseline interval 45.3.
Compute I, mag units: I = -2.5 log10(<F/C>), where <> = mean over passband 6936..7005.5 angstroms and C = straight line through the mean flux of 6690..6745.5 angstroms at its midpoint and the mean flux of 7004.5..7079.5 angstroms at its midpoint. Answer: 0.20 mag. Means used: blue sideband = 89.4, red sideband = 45.3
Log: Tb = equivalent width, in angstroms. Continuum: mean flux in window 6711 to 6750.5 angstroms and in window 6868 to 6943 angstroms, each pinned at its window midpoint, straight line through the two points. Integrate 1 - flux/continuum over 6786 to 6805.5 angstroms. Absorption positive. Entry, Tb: 9.29 angstroms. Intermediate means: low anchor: 110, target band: 46.7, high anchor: 54.4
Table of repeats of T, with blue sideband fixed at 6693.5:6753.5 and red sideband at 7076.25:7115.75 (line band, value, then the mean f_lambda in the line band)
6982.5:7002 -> 0.27 mag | 45.3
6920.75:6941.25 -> 0.40 mag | 45.4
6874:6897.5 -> 0.18 mag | 60.2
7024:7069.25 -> 0.14 mag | 45.1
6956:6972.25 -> 0.33 mag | 45.5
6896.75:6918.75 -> 0.13 mag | 60.9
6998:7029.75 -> 0.22 mag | 45.3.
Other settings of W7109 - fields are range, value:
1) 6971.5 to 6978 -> 45.9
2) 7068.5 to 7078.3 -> 46.3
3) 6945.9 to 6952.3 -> 45.3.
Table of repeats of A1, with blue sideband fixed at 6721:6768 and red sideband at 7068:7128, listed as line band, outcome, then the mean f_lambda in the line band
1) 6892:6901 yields 0.22 mag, 68.1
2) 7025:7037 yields 0.29 mag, 44.4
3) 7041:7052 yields 0.22 mag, 45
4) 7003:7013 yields 0.34 mag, 45.5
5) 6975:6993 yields 0.42 mag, 45.5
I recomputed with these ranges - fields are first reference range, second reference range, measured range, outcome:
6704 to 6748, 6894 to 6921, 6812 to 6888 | 0.478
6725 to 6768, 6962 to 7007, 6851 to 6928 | 0.313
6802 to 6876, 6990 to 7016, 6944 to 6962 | 0.009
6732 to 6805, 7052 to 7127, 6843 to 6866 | 0.443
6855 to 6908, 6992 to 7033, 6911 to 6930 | 0.109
